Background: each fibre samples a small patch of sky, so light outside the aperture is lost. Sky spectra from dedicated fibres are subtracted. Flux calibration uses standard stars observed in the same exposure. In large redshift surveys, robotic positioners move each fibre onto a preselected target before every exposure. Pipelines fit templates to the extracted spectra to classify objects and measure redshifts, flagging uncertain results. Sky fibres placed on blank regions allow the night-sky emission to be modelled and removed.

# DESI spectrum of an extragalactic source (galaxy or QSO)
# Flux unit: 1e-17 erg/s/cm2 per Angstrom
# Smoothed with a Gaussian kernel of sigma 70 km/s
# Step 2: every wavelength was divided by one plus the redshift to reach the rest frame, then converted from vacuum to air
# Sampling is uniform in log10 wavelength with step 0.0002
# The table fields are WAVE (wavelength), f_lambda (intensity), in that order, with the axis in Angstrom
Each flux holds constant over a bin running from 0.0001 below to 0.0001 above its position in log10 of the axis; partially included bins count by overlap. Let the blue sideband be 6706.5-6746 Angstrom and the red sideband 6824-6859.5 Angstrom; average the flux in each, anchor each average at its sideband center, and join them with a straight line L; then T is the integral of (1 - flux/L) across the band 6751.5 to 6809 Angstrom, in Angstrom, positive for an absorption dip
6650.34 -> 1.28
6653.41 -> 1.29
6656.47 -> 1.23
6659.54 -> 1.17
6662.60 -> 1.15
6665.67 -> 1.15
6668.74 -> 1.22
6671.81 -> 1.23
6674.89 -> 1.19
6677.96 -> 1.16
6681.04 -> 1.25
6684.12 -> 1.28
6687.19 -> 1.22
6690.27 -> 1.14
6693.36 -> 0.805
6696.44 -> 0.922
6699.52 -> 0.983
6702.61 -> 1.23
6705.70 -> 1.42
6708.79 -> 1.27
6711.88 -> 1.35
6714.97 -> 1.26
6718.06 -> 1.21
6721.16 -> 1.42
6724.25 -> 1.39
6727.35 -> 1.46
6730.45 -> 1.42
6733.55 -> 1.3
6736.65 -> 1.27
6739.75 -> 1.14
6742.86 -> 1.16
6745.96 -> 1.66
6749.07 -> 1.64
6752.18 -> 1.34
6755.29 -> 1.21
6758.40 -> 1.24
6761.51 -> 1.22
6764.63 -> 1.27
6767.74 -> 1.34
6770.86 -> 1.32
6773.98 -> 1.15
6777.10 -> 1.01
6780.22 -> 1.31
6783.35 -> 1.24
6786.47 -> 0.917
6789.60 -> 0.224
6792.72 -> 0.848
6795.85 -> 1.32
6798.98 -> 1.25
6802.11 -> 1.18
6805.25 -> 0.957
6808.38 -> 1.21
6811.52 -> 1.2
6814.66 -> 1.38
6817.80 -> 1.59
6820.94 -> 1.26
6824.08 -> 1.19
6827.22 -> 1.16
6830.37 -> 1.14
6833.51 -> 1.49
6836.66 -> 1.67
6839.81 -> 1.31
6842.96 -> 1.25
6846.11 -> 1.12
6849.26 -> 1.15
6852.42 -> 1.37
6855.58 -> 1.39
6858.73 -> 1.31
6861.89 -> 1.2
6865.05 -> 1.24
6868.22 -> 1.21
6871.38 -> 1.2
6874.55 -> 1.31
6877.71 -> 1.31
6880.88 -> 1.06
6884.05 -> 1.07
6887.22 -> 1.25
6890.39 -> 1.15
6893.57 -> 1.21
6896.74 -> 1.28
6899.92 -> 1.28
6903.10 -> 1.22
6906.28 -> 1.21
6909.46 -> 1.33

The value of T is 7.96 Angstrom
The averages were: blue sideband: 1.32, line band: 1.13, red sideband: 1.3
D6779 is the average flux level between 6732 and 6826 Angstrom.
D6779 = 1.21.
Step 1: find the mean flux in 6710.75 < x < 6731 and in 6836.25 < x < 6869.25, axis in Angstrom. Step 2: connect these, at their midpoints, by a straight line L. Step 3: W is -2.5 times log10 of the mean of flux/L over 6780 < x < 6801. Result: 0.30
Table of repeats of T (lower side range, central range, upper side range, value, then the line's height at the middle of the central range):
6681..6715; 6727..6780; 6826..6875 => -3.88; 1.21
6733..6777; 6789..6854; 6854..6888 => 2.03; 1.26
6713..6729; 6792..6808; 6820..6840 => 2.36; 1.33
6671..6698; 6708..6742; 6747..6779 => -3.04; 1.21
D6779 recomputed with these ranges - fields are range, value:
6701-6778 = 1.31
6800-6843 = 1.29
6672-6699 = 1.12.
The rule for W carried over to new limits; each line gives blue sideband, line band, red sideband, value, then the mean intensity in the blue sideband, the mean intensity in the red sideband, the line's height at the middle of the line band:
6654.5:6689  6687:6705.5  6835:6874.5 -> 0.15 mag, 1.21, 1.29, 1.22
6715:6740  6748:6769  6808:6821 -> 0.02 mag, 1.33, 1.35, 1.34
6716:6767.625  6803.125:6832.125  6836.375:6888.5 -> 0.04 mag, 1.33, 1.25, 1.28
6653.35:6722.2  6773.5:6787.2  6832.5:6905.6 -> 0.08 mag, 1.19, 1.26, 1.23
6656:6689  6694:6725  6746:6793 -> -0.03 mag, 1.2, 1.18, 1.19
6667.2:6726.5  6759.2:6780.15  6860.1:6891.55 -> -0.02 mag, 1.21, 1.2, 1.21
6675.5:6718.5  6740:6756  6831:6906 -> -0.16 mag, 1.18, 1.26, 1.2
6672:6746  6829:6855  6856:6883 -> -0.07 mag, 1.24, 1.23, 1.23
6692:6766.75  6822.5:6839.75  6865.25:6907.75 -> -0.08 mag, 1.28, 1.21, 1.24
